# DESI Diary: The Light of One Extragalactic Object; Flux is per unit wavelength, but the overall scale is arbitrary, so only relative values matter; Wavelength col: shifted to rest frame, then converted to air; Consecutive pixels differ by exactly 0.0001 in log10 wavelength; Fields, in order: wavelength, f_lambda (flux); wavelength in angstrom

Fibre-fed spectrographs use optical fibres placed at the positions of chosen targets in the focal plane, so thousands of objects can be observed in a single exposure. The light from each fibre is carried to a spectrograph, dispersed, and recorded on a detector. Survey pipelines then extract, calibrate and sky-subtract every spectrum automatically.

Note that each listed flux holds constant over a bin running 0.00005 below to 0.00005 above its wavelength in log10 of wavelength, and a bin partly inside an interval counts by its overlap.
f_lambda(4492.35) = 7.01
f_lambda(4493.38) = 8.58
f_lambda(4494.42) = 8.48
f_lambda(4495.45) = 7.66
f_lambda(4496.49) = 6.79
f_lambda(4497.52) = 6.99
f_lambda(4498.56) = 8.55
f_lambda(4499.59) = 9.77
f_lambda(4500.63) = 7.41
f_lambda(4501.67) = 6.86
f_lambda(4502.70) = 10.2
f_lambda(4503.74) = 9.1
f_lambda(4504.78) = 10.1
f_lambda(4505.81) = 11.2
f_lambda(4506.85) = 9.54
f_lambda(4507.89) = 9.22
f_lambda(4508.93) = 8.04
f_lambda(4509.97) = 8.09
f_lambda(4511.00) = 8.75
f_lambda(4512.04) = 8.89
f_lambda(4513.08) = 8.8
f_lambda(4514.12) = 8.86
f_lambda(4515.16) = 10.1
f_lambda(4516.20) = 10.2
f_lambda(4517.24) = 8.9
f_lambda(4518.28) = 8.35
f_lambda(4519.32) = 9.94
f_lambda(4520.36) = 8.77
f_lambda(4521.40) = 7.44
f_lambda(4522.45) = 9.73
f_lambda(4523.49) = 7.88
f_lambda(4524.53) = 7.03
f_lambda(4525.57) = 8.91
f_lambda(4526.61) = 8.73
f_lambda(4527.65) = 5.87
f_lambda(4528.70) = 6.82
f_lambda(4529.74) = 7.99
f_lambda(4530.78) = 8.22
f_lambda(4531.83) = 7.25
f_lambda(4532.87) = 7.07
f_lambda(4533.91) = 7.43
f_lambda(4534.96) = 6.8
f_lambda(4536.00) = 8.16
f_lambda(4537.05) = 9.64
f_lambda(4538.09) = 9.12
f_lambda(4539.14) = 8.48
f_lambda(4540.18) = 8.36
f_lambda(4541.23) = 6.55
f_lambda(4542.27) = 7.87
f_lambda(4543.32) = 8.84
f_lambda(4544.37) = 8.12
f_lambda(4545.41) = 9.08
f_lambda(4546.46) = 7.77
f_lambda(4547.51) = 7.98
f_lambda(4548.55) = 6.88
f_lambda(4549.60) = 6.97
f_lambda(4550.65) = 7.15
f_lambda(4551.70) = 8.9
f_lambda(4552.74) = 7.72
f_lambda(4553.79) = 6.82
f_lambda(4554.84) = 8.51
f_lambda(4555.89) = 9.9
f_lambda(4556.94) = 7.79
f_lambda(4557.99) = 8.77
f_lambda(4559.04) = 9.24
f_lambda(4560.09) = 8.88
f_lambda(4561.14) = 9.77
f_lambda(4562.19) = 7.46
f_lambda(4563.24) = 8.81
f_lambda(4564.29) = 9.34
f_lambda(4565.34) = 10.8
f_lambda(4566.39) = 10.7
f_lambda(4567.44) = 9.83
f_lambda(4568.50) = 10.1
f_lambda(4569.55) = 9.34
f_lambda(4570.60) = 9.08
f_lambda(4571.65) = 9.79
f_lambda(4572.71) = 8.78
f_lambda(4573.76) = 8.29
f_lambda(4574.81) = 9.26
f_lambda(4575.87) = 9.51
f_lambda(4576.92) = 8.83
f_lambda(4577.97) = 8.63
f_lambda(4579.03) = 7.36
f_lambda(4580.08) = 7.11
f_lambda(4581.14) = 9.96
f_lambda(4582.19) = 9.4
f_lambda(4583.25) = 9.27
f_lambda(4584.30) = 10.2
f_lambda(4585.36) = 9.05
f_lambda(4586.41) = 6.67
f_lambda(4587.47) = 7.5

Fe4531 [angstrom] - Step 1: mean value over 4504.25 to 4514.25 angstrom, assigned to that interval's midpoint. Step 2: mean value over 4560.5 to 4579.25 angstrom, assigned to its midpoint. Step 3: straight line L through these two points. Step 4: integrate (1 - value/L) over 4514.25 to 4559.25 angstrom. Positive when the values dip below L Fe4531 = 4.9 angstrom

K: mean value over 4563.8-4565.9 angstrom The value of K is 10.1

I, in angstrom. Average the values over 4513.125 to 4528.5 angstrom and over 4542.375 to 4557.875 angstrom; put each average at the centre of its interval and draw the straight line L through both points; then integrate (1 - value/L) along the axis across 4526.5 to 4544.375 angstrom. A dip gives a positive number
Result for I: 1.0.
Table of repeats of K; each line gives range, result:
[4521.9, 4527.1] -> 8.45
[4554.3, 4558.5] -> 8.73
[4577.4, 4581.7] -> 8.29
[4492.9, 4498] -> 7.7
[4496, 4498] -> 6.91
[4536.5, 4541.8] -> 8.42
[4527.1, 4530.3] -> 6.93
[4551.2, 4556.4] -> 8.37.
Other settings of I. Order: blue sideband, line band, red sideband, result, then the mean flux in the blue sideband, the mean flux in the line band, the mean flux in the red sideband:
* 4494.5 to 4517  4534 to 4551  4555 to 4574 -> 2.08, 8.81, 7.98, 9.26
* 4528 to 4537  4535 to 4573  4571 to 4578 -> -1.40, 7.54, 8.62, 9.04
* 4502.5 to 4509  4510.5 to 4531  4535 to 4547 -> 1.36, 9.7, 8.51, 8.3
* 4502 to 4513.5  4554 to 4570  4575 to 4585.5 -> -0.40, 9.24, 9.23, 8.93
